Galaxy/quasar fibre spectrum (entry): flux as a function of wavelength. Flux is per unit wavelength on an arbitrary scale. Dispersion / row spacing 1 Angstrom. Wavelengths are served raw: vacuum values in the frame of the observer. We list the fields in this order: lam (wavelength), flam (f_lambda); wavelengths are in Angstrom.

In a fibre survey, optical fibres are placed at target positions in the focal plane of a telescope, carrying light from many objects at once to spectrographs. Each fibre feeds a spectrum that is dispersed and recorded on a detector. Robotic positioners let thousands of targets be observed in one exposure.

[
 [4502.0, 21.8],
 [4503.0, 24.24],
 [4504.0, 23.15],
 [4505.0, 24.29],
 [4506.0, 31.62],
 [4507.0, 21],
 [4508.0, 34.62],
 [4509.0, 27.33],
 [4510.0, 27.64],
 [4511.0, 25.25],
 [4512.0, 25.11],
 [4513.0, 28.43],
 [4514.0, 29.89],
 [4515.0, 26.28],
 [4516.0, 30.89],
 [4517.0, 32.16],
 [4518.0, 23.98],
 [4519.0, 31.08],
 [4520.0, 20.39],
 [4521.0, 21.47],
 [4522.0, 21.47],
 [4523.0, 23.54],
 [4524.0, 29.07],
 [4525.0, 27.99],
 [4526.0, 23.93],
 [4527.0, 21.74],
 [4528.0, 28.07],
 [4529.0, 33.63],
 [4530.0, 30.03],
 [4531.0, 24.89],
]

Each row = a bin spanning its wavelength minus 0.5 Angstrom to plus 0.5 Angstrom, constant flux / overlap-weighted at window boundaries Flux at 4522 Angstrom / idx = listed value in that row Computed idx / 21.47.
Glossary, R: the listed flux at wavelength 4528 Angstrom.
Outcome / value 28.07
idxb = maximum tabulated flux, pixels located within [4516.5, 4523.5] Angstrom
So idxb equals 32.16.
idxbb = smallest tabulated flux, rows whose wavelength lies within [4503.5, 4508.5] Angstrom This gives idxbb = 21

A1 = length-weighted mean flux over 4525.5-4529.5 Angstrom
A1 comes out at 26.8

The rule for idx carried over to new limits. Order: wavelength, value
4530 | 30.03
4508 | 34.62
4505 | 24.29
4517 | 32.16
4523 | 23.54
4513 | 28.43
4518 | 23.98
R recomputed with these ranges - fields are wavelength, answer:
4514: 29.89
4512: 25.11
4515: 26.28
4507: 21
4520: 20.39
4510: 27.64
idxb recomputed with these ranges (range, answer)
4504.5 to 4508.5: 34.62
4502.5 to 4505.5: 24.29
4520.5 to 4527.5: 29.07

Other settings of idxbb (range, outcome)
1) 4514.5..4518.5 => 23.98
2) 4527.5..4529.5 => 28.07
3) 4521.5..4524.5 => 21.47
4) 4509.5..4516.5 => 25.11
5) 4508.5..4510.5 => 27.33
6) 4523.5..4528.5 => 21.74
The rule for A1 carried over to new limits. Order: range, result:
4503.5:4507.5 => 25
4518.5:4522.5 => 23.6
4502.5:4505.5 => 23.9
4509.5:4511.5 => 26.4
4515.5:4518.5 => 29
